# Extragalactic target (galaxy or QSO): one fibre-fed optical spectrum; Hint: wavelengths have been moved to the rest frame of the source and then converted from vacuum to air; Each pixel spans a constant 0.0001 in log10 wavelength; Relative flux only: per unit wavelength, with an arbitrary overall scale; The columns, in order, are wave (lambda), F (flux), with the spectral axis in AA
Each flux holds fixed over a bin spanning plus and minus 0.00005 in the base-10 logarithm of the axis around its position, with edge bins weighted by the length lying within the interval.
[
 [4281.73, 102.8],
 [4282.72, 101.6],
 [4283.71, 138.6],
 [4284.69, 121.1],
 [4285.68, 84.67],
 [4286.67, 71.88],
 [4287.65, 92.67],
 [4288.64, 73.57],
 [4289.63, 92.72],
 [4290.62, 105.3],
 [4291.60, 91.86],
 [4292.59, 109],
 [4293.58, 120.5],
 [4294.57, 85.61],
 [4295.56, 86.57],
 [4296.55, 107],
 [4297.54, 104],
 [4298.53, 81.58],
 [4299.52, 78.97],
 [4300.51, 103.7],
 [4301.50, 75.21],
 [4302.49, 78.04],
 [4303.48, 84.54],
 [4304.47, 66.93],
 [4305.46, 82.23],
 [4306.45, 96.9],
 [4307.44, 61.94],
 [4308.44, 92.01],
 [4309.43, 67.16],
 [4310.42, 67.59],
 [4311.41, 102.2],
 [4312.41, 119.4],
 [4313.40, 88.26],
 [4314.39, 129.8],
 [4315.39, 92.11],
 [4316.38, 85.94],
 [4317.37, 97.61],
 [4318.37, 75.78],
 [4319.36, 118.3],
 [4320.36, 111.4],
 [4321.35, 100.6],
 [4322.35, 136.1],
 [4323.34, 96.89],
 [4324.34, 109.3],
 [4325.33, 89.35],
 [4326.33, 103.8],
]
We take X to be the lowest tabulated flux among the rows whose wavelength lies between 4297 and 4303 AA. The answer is 75.21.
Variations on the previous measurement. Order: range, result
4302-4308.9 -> 61.94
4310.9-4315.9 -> 88.26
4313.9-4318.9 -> 75.78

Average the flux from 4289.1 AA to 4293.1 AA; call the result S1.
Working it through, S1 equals 99.6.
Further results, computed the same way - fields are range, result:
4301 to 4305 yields 76.3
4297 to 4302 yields 88.8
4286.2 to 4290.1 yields 82.8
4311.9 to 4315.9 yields 107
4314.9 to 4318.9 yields 88.3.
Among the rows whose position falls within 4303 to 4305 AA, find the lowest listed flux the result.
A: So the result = 66.93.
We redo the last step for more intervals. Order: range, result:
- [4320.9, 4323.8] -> 96.89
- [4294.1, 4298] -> 85.61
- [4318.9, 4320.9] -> 111.4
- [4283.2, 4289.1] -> 71.88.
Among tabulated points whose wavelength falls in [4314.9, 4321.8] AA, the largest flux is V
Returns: 118.3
